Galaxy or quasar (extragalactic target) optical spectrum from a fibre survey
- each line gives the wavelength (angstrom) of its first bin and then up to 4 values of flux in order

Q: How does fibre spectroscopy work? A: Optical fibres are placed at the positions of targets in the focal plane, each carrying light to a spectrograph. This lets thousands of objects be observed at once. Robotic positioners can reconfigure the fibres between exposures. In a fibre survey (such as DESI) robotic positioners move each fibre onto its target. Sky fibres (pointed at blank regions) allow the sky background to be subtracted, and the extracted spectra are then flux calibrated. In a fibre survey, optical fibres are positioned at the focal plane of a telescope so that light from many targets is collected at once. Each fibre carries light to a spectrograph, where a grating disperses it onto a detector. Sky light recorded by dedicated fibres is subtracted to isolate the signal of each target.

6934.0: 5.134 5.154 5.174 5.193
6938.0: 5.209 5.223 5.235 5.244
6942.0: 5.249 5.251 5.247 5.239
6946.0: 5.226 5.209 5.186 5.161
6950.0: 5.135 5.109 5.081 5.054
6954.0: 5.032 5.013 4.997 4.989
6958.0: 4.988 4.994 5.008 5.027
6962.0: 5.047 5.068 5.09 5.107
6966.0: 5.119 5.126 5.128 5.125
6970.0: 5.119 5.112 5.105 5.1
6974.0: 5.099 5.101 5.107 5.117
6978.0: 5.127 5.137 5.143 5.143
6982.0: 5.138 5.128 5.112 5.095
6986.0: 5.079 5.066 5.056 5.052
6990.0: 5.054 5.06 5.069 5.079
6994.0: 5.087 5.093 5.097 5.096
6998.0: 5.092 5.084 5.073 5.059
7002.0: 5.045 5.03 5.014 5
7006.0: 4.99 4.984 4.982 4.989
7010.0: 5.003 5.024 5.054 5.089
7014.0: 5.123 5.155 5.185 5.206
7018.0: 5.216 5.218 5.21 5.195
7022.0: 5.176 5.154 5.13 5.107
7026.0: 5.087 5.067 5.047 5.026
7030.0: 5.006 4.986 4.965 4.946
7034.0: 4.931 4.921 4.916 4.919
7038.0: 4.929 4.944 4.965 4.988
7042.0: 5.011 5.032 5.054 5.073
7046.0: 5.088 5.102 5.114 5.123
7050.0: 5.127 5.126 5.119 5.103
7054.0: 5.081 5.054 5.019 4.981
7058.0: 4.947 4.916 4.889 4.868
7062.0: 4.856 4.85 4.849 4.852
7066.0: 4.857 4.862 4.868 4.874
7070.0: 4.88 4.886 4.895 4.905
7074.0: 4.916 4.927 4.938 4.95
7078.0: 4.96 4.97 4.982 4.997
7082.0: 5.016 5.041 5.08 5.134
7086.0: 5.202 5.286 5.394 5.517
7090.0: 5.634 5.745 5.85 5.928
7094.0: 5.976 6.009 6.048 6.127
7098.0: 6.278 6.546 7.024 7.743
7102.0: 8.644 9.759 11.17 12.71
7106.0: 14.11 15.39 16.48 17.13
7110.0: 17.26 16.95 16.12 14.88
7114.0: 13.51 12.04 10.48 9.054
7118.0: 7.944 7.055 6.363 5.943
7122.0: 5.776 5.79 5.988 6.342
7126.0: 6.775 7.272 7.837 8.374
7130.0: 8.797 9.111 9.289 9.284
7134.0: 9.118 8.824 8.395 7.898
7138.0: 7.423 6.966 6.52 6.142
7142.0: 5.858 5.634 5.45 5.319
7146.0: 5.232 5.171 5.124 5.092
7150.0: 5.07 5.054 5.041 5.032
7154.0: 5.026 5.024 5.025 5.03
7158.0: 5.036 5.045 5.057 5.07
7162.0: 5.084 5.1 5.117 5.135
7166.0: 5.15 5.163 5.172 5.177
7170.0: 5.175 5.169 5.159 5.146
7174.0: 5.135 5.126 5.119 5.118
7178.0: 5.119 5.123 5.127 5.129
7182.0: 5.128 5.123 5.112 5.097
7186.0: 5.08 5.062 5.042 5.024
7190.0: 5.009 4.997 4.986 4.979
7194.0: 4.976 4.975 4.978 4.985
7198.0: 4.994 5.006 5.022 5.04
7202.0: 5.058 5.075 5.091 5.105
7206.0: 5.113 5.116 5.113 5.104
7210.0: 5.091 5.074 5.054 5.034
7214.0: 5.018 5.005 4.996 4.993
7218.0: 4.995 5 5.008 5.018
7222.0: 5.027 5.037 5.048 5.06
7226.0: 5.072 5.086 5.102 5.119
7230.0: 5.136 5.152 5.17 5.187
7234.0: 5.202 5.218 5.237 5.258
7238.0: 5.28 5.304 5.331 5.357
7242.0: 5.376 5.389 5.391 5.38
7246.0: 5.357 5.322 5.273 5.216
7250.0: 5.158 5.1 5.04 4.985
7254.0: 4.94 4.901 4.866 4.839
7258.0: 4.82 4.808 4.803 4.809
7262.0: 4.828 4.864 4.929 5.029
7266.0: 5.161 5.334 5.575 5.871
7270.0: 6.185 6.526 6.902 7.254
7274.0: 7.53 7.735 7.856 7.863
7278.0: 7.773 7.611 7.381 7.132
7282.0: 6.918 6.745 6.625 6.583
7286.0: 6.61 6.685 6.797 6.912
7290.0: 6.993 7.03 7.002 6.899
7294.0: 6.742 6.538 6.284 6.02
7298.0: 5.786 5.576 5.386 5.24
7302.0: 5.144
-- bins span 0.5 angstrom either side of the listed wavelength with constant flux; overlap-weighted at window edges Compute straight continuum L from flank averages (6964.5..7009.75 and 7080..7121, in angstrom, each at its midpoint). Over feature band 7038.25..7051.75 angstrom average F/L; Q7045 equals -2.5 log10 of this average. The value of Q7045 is 0.36 mag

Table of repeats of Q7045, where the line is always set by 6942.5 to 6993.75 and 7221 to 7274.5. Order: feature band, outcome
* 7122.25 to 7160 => -0.23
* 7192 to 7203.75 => 0.05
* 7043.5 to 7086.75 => 0.04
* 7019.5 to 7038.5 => 0.02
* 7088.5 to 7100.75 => -0.17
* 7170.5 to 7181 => 0.02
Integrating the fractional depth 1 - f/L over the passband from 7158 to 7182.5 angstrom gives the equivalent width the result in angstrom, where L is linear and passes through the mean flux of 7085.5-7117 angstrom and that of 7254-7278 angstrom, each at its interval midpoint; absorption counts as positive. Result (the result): 9.0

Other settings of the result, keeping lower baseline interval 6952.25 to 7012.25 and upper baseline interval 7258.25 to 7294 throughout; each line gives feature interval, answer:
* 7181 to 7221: 6.86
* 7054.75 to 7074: 1.95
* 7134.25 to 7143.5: -2.13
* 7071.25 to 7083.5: 1.23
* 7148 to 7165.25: 2.40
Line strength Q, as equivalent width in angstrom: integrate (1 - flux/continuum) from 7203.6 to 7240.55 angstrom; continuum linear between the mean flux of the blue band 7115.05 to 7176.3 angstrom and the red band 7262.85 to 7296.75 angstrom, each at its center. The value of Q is 7.9 angstrom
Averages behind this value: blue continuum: 6.26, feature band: 5.11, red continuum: 6.66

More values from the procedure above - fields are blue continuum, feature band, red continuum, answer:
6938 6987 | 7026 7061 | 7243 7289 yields 2.1 angstrom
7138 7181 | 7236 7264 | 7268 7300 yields 5.6 angstrom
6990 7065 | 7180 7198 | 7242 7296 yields 2.1 angstrom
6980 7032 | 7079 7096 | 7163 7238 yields -1.2 angstrom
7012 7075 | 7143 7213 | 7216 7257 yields 0.2 angstrom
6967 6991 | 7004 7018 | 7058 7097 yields 0.2 angstrom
